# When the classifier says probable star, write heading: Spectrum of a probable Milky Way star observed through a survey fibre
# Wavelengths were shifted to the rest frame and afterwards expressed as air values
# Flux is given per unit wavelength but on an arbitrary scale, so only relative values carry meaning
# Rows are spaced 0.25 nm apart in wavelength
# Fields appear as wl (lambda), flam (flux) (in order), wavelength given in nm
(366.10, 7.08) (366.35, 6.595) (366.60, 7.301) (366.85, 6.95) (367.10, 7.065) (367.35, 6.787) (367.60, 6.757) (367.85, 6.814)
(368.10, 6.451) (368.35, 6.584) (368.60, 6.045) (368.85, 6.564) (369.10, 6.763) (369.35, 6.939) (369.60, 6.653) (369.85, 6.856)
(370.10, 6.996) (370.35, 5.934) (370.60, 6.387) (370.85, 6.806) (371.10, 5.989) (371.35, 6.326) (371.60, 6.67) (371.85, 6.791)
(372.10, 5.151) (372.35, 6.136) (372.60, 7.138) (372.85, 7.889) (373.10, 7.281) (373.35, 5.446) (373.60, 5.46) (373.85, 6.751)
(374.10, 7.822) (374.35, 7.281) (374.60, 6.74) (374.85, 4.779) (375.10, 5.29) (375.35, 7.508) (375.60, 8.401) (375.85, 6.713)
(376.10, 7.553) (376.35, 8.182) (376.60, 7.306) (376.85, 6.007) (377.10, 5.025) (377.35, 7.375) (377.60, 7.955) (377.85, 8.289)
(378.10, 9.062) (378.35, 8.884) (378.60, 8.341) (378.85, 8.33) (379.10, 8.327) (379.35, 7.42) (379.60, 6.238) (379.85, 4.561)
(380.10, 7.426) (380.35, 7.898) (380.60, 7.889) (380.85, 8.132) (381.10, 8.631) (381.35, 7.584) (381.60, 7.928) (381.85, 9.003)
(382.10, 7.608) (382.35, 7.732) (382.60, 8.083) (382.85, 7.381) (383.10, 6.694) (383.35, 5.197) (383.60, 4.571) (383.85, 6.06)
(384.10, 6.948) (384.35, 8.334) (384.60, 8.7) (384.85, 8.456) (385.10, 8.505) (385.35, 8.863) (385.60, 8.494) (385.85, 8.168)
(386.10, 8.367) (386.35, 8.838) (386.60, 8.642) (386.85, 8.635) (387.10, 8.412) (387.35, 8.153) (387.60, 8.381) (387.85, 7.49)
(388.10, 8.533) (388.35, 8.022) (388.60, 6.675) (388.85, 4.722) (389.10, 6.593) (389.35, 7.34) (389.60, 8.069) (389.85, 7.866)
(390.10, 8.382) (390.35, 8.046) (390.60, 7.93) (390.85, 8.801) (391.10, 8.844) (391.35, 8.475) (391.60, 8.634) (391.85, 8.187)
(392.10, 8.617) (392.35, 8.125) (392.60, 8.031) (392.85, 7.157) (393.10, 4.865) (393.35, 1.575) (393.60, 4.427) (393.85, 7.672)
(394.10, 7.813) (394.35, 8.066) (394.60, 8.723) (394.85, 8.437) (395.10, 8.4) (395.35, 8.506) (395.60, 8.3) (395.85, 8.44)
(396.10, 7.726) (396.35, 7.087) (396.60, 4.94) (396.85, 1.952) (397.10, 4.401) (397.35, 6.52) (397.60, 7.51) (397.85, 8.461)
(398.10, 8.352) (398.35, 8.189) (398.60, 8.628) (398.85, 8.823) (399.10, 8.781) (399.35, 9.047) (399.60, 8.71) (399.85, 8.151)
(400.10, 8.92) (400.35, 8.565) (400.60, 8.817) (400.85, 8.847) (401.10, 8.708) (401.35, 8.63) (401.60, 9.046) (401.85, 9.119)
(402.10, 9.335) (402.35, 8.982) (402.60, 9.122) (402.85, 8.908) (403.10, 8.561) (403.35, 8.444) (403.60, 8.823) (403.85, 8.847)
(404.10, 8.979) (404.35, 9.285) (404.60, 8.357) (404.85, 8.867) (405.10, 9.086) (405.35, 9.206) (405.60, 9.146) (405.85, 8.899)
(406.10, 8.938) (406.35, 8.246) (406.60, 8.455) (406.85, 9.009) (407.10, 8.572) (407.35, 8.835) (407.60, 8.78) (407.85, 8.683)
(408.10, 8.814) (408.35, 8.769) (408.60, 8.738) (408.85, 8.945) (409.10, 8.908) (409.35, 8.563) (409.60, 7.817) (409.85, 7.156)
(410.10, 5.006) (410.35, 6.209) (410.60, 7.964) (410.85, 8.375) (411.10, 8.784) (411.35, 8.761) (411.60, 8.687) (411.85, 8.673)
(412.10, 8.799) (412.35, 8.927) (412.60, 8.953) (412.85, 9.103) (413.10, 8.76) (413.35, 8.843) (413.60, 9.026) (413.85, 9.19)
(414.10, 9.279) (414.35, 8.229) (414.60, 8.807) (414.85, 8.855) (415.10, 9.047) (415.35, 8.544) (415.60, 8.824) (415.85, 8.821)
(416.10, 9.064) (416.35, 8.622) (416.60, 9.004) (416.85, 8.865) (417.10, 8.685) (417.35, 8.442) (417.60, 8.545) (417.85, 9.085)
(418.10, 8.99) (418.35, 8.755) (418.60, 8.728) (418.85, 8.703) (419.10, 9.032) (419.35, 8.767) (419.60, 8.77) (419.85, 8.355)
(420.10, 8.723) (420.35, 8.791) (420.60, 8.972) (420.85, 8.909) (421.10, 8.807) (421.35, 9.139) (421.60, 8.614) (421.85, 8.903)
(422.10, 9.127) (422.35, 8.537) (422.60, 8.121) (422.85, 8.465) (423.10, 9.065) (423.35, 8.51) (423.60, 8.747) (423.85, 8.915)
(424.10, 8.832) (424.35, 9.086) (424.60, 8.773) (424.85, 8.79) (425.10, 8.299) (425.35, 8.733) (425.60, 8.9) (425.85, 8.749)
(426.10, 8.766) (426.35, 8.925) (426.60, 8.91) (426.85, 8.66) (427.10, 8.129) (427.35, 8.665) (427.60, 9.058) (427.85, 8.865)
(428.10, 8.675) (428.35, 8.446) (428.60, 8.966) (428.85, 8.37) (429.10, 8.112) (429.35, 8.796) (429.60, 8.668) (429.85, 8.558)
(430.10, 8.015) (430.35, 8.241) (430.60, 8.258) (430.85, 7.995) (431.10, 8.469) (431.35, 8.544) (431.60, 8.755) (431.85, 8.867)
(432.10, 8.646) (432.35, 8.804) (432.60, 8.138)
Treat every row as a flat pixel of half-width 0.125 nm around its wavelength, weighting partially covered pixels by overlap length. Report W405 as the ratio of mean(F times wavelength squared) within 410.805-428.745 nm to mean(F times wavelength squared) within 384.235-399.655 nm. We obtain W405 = 1.31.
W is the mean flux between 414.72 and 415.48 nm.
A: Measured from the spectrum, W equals 8.82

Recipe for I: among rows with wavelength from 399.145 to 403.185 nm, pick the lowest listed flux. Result 8.151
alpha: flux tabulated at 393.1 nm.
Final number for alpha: 4.865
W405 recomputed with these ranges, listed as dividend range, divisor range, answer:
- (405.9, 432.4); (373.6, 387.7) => 1.39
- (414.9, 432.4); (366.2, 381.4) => 1.60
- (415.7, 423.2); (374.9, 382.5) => 1.43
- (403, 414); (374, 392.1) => 1.28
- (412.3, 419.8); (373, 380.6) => 1.51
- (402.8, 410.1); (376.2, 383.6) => 1.32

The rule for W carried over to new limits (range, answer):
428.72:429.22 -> 8.25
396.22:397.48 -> 5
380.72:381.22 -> 8.37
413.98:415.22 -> 8.84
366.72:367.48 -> 6.94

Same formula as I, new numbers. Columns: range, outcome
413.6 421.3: 8.229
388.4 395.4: 1.575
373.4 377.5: 4.779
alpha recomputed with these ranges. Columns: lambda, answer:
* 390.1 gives 8.382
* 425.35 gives 8.733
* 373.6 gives 5.46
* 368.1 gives 6.451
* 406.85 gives 9.009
